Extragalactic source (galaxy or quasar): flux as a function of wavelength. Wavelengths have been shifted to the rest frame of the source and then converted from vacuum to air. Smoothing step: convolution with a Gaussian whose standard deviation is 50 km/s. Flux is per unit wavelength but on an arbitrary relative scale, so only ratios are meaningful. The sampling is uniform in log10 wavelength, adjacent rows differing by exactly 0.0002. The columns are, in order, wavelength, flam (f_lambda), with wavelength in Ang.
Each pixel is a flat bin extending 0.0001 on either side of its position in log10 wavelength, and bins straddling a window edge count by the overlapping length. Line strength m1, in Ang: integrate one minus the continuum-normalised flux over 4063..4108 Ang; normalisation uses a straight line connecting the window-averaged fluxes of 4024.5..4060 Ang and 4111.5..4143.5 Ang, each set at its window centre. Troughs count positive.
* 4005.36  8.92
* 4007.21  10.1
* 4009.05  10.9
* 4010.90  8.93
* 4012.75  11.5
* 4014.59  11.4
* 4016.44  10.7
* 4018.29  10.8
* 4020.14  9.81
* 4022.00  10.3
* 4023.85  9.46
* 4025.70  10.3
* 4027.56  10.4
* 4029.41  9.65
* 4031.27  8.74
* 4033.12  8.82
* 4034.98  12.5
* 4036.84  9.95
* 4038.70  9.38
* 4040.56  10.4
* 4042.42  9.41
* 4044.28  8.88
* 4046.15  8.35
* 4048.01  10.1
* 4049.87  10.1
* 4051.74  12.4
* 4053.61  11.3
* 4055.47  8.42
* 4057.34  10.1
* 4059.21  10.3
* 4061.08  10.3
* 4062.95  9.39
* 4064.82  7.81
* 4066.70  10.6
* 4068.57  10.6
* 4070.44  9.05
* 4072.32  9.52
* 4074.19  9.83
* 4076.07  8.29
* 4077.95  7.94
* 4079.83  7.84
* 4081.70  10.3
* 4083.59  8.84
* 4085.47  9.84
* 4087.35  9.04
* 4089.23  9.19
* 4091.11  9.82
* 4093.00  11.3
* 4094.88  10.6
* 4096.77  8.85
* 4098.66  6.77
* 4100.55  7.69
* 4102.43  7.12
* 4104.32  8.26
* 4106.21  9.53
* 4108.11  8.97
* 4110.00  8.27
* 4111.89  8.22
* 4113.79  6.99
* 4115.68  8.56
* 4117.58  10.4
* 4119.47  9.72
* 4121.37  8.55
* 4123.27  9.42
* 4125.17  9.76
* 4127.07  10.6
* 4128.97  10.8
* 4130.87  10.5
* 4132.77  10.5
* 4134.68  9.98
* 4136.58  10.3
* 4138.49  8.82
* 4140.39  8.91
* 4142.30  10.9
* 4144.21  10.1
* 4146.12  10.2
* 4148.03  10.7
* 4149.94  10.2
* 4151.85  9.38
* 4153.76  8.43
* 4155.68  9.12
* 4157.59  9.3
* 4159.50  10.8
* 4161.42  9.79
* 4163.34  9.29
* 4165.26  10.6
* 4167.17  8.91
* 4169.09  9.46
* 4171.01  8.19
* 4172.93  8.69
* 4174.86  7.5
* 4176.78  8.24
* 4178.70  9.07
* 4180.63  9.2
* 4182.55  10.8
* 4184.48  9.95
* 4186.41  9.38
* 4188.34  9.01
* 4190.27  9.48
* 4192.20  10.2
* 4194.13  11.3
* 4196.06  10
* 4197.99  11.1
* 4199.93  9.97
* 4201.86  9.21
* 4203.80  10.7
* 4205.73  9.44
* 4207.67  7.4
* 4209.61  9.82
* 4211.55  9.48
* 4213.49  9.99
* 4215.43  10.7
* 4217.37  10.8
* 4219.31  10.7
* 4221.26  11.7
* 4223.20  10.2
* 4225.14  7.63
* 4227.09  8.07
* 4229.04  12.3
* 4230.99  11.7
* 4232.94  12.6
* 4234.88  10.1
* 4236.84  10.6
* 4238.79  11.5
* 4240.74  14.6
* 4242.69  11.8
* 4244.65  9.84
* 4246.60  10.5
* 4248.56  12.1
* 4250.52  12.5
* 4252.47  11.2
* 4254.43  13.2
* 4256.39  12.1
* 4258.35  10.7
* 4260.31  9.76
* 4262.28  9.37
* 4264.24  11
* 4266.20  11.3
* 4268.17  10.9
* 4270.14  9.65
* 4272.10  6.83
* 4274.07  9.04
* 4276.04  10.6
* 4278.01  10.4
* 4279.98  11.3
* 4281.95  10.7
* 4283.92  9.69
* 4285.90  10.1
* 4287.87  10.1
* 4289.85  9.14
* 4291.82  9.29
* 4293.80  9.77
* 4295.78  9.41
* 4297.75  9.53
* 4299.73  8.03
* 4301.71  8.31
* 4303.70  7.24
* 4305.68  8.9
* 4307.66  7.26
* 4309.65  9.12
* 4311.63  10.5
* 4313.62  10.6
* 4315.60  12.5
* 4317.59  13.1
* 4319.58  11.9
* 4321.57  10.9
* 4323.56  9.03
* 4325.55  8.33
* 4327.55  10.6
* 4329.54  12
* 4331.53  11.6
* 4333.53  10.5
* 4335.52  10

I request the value 3.3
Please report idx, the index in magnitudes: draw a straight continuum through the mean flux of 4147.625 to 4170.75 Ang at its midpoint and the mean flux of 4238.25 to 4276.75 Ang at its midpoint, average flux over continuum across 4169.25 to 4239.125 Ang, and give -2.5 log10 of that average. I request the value 0.03 mag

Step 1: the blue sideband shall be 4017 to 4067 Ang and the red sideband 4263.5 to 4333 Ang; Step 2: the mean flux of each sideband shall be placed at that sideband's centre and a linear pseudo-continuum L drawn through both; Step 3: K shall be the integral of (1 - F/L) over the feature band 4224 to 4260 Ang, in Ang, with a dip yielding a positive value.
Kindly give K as -4.7 Ang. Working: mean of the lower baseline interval 9.92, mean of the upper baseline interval 9.96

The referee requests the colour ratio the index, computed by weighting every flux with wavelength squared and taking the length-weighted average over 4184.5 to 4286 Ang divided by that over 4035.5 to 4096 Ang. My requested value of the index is 1.2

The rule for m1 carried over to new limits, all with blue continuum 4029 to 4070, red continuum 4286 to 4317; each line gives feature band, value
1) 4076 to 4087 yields 1.0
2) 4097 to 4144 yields 2.8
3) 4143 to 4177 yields 0.9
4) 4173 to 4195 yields 0.4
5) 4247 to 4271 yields -4.2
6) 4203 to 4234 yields -2.1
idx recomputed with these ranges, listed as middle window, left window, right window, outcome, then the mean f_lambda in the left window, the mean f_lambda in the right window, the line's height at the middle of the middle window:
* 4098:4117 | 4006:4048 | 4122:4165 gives 0.222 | 10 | 9.9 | 9.94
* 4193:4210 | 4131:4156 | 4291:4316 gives -0.031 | 9.85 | 9.19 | 9.61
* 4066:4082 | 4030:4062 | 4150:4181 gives 0.057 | 9.96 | 9.15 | 9.77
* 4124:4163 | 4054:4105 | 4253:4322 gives -0.053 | 9.2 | 10.1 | 9.46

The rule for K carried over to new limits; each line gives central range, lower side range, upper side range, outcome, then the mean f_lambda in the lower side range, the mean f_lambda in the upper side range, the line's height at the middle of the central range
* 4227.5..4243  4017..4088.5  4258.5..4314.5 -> -3.48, 9.71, 9.58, 9.61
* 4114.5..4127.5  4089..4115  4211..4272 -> -0.75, 8.67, 10.9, 8.97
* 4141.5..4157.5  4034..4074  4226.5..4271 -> 1.10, 9.94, 11.2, 10.6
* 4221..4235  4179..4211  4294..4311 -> -1.63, 9.79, 8.58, 9.42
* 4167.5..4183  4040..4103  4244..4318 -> 1.49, 9.43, 10.1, 9.77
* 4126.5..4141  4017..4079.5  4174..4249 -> -0.08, 9.78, 10.2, 10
